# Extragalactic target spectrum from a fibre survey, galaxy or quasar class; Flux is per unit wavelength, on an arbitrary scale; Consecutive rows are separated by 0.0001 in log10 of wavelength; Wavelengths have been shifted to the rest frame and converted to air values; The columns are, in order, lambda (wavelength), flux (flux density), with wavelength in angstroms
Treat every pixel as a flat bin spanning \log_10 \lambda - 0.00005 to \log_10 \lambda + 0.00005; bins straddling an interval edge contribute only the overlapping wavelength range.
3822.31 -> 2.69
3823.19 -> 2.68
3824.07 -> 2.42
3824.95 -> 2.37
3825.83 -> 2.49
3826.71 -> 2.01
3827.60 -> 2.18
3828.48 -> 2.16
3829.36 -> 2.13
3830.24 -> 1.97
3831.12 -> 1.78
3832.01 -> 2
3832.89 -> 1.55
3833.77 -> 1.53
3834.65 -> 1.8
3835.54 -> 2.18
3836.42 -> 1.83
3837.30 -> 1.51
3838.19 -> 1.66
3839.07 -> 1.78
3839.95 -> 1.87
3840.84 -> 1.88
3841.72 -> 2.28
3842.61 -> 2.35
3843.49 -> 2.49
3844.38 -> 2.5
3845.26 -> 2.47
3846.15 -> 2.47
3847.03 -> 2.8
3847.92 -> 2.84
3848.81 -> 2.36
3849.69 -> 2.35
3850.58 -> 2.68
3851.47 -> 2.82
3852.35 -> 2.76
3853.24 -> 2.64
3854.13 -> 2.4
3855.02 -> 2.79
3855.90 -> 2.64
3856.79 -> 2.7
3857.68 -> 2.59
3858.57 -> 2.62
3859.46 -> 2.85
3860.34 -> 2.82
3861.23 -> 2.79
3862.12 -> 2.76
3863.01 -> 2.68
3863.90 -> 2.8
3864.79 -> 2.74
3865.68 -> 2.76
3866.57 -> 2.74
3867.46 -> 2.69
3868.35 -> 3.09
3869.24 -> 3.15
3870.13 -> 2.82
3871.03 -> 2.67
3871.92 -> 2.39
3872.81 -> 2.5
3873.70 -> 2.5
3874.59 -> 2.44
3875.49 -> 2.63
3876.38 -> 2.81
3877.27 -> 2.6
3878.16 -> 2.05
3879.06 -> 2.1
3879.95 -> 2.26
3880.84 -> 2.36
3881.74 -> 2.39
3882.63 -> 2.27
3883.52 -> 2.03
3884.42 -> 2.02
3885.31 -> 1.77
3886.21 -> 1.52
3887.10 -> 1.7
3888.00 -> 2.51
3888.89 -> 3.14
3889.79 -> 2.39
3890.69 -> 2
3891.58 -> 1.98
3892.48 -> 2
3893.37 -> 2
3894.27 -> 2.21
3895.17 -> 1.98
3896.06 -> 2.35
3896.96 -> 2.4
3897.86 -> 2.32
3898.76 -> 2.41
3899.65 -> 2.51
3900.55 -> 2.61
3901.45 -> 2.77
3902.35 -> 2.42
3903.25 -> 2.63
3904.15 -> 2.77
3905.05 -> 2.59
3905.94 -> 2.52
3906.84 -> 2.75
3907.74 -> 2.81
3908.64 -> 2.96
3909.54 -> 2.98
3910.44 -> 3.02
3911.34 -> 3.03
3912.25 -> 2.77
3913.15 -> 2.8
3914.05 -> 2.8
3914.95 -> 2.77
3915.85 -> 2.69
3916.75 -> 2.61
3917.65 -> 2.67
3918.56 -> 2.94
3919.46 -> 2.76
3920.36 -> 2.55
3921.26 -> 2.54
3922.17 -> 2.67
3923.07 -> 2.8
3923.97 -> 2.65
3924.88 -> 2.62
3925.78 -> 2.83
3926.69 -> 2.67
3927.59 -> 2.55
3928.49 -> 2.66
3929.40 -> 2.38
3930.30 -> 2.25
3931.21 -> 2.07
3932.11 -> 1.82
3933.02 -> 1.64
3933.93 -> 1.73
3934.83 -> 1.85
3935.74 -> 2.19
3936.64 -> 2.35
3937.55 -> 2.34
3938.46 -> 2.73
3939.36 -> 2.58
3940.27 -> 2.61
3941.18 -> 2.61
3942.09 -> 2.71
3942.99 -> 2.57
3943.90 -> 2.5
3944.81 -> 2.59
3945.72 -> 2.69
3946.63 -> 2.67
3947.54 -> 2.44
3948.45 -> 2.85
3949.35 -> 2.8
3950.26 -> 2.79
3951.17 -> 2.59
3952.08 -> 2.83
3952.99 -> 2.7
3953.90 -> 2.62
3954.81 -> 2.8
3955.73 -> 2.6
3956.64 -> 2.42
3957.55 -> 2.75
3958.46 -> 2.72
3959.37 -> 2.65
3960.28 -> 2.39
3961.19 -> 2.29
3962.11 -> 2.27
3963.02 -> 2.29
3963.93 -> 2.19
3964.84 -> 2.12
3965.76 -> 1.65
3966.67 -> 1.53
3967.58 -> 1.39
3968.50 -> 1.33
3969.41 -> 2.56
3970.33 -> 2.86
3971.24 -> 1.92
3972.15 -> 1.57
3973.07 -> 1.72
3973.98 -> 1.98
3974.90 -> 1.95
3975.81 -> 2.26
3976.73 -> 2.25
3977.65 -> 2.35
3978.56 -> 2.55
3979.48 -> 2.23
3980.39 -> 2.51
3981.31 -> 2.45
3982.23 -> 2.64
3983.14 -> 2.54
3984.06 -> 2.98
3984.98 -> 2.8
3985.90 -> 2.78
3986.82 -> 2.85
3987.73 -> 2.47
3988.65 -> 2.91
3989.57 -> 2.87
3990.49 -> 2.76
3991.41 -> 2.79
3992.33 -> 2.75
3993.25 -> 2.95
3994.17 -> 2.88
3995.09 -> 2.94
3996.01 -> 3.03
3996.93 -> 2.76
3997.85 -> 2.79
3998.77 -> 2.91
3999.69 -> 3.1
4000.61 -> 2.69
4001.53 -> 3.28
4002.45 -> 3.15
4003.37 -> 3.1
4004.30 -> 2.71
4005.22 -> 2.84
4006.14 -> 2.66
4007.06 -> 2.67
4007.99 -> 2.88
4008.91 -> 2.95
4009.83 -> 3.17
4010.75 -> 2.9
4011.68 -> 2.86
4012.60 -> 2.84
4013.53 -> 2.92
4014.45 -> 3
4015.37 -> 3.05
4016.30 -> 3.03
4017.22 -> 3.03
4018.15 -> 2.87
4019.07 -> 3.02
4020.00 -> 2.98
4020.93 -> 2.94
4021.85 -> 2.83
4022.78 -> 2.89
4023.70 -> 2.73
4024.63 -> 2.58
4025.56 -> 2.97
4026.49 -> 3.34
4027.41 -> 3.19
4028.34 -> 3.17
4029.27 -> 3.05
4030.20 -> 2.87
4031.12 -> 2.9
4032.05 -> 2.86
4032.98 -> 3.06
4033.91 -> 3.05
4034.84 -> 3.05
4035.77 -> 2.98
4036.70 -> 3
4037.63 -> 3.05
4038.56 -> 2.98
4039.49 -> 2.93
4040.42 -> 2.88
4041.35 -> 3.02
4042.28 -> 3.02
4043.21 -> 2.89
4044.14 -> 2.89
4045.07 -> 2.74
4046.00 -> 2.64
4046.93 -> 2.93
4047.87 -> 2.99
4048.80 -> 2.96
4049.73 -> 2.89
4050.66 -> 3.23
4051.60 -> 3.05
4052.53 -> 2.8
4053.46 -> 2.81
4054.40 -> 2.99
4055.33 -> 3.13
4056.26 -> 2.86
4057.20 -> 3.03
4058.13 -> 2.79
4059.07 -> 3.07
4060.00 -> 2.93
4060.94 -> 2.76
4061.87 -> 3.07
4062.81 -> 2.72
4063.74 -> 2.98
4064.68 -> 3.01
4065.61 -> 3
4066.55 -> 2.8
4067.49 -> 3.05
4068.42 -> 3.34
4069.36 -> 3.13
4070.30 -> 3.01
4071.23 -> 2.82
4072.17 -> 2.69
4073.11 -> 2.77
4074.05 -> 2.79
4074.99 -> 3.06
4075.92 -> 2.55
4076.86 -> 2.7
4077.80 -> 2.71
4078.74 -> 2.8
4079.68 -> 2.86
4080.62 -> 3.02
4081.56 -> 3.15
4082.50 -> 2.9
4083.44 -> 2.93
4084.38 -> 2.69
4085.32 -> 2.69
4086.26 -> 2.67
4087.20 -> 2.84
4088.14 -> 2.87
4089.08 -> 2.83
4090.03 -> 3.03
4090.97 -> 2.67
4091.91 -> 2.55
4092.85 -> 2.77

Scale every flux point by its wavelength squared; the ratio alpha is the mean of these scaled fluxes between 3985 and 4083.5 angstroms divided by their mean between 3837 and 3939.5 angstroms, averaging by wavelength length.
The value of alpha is 1.3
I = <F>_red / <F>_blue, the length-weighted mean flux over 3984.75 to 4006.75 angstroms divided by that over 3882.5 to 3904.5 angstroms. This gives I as 1.26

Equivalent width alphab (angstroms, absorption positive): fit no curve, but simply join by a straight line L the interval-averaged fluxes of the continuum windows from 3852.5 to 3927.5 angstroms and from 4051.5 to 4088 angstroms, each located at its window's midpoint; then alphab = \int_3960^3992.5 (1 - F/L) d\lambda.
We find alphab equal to 4.8 angstroms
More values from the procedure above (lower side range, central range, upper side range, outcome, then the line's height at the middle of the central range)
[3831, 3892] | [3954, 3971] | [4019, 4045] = 2.9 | 2.73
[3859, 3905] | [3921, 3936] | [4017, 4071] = 1.4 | 2.6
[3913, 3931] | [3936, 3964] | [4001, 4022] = 1.6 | 2.74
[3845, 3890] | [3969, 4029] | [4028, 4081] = 1.4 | 2.82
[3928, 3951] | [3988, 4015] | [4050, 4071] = -1.9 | 2.71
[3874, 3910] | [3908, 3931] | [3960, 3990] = -3.6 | 2.35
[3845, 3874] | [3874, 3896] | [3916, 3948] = 3.3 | 2.62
